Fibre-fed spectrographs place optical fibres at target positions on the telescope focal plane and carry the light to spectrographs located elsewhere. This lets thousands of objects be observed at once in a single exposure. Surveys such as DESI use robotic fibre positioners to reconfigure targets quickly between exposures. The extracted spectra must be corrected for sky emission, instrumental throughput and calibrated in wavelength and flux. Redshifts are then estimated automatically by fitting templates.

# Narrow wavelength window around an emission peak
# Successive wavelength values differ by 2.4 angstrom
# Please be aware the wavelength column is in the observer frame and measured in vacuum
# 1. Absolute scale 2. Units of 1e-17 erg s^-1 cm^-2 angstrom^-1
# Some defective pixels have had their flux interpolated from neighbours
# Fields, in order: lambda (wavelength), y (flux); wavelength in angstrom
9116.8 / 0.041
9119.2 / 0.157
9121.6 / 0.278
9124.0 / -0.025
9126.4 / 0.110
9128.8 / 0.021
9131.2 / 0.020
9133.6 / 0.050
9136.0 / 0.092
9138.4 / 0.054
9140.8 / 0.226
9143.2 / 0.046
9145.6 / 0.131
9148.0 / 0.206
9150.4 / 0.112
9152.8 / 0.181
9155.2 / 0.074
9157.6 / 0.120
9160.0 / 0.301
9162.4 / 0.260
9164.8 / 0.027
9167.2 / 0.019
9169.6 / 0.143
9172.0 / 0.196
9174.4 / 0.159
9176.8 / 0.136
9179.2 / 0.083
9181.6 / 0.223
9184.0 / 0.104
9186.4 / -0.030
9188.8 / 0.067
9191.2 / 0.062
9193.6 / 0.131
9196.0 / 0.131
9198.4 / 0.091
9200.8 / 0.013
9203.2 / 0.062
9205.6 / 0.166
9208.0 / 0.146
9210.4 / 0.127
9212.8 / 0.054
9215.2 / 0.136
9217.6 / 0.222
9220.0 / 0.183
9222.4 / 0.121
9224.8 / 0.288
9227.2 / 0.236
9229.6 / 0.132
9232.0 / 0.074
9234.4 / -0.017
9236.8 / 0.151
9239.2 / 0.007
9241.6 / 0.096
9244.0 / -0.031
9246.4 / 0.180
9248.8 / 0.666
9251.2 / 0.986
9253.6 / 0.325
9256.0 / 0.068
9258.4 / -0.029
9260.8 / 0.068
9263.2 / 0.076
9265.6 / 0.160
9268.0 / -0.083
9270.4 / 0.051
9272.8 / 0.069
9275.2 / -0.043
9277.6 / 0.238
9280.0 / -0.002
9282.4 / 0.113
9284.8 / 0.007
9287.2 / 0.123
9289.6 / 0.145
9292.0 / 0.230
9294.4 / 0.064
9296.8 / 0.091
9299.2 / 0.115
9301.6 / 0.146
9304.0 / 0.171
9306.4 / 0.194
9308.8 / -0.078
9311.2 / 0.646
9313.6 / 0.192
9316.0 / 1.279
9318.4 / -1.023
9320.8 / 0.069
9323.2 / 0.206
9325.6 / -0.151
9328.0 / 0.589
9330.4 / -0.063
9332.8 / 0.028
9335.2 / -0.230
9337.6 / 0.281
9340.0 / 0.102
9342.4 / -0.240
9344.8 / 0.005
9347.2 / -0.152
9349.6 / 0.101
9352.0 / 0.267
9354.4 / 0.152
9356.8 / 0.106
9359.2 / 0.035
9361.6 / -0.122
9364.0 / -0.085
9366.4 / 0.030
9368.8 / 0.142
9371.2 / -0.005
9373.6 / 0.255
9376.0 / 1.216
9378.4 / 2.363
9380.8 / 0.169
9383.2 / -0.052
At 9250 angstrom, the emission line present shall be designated [O III] 5007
